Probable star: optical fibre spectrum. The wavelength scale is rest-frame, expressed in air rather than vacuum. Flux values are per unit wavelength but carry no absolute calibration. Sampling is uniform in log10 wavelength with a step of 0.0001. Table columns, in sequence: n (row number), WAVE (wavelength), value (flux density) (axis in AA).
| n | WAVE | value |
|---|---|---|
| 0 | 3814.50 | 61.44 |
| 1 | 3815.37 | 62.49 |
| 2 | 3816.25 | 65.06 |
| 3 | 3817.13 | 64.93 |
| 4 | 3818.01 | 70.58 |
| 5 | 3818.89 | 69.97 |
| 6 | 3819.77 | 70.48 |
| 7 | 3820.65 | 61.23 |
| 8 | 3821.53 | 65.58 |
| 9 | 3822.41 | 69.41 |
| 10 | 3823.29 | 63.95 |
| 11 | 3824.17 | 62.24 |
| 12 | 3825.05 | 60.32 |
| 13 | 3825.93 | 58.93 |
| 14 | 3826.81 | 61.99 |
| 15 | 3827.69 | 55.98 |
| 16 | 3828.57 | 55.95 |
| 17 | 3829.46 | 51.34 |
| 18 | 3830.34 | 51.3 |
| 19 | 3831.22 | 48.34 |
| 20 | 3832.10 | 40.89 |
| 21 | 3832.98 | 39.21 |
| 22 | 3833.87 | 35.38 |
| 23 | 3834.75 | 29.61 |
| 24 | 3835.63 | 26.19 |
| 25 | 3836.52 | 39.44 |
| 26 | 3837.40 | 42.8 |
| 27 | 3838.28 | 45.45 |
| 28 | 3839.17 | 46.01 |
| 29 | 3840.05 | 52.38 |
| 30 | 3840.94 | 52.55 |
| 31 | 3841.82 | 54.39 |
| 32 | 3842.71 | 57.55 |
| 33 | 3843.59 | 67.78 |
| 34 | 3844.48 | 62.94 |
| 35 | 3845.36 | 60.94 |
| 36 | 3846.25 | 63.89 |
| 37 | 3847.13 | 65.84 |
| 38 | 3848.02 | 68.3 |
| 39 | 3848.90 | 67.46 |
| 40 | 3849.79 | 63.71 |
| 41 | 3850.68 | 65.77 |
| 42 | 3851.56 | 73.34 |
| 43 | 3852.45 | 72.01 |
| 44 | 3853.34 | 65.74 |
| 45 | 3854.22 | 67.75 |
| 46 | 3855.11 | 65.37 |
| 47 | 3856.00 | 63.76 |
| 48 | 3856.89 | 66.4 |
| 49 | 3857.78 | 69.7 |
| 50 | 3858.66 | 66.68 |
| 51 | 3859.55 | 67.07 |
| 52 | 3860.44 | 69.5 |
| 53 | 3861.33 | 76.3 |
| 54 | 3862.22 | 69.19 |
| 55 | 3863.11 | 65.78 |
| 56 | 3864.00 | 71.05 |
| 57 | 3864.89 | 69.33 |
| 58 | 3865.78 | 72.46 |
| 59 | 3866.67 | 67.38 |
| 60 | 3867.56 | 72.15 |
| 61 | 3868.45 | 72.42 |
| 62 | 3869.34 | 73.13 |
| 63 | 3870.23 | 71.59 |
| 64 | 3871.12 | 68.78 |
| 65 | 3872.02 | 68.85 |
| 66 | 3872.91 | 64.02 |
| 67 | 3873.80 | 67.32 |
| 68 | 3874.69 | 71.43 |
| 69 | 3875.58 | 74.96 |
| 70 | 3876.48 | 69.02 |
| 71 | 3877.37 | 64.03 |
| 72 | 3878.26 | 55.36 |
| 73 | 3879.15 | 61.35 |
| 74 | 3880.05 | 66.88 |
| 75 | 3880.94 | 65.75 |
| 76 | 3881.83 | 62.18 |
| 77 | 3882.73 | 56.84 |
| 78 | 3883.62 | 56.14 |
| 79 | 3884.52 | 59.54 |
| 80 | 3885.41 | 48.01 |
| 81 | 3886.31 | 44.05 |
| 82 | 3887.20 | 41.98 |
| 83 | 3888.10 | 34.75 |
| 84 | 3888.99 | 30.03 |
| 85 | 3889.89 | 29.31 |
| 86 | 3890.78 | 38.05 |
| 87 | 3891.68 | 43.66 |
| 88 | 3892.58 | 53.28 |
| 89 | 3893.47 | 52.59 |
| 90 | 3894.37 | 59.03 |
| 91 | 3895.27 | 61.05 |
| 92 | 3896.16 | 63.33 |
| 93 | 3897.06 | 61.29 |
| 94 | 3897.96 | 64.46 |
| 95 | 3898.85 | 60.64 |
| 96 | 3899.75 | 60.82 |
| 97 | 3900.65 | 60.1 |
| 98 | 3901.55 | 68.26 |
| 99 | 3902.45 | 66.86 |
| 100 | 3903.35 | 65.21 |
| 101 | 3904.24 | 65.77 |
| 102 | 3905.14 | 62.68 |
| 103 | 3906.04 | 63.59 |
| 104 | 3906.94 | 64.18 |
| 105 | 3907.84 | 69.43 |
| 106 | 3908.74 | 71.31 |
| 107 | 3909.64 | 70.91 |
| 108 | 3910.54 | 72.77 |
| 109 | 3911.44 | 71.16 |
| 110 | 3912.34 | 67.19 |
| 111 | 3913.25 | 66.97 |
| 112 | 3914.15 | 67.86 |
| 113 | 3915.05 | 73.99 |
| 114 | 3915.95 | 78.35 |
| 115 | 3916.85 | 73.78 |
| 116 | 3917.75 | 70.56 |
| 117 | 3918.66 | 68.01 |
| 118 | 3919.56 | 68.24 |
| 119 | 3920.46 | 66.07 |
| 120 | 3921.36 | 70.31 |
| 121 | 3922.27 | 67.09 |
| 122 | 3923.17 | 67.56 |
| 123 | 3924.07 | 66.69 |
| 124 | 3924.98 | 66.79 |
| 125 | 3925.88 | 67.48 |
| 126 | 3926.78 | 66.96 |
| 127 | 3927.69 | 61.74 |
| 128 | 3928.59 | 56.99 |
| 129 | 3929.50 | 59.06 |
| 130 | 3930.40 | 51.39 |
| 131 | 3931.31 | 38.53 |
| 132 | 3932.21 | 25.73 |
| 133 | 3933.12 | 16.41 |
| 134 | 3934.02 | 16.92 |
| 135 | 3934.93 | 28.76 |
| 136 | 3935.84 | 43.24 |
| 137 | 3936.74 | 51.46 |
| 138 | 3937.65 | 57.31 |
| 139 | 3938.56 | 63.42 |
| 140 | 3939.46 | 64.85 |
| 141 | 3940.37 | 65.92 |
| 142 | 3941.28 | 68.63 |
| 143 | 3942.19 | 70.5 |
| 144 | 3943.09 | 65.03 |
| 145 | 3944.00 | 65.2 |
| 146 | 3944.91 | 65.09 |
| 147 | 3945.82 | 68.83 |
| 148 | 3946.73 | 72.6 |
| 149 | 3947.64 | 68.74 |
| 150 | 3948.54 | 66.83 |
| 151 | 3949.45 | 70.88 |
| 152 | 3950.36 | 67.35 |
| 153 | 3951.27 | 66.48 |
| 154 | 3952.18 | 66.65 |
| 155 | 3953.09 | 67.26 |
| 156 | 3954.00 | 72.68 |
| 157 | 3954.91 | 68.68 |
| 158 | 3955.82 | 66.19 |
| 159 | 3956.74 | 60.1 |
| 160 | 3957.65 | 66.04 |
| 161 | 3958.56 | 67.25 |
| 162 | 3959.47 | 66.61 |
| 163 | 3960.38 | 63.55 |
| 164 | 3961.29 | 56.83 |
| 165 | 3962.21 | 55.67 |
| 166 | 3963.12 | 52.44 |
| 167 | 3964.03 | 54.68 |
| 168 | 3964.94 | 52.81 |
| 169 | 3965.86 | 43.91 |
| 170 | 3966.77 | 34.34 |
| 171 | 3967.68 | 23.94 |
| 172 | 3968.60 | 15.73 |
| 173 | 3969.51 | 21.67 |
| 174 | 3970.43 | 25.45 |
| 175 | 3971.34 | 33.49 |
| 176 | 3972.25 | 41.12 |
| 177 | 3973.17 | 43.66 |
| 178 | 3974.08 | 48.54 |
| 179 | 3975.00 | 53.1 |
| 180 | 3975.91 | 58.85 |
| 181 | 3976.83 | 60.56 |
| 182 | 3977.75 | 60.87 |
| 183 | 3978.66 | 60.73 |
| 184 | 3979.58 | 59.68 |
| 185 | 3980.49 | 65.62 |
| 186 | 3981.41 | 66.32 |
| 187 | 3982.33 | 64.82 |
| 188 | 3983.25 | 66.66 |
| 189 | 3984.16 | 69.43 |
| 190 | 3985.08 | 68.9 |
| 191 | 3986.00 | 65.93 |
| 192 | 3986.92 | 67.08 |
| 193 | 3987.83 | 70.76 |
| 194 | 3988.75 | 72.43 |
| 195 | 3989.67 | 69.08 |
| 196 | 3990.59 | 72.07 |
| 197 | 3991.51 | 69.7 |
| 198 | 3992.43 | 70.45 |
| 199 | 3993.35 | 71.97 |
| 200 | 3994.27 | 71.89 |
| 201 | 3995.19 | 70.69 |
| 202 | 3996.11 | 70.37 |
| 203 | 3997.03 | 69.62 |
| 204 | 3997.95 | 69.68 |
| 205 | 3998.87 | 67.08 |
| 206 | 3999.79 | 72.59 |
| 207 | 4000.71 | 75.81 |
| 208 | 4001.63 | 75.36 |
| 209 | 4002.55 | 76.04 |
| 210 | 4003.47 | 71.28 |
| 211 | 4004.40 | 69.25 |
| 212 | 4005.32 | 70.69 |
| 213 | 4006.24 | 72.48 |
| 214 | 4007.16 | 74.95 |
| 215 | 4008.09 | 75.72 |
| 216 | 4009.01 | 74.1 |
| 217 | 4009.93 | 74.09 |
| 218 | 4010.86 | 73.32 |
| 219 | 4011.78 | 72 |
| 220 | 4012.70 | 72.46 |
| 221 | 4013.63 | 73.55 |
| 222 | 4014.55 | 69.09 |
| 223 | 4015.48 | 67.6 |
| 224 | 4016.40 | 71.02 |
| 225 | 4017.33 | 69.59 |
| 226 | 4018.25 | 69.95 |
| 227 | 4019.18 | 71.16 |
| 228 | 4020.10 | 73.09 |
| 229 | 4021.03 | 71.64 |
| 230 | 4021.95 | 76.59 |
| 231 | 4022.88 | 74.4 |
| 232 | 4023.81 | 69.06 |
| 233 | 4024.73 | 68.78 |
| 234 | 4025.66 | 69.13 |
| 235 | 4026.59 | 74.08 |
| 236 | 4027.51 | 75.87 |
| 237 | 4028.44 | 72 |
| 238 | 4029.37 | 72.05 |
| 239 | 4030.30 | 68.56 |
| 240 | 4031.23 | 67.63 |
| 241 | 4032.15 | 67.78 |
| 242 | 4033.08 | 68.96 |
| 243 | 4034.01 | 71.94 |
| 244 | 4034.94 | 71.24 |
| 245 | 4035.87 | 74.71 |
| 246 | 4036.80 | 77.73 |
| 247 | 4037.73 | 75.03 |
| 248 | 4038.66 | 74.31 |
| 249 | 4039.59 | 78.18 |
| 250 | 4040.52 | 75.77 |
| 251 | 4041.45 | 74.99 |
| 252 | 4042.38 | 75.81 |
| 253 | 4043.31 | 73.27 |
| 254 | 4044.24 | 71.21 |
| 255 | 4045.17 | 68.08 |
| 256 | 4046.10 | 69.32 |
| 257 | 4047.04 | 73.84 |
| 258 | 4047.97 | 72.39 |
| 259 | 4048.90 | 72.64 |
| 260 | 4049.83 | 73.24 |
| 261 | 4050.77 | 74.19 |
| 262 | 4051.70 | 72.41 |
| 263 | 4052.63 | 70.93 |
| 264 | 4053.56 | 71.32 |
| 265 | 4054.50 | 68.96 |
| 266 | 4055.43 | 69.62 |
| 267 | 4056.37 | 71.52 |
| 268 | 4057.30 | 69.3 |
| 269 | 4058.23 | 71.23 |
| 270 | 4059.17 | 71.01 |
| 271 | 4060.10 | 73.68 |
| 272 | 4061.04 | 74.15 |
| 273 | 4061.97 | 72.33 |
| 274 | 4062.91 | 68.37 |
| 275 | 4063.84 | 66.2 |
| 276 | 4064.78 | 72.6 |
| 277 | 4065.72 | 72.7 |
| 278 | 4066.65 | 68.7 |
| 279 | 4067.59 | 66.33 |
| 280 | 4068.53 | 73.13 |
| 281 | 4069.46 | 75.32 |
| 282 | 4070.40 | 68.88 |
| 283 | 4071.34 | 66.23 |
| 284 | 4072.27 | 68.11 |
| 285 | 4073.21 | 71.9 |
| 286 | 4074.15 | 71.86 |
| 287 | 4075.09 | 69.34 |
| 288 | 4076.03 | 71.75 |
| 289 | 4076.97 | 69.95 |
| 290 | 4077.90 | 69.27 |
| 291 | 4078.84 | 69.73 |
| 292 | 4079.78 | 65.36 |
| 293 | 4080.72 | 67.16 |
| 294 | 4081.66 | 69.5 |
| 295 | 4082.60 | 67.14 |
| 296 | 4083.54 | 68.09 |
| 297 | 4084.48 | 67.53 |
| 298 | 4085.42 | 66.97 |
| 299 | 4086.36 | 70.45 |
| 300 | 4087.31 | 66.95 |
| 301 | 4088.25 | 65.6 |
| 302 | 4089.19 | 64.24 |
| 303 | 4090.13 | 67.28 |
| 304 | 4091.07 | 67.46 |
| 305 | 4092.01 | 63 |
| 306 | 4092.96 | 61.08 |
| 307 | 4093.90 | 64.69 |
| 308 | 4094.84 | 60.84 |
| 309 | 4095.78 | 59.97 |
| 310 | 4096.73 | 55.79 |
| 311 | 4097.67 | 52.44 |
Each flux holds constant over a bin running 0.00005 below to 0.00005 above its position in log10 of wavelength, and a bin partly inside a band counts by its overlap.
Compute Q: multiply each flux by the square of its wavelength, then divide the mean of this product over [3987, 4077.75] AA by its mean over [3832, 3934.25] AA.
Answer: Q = 1.3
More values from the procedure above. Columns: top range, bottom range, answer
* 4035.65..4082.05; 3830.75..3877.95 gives 1.28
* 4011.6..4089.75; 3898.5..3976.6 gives 1.28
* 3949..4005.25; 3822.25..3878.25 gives 1.06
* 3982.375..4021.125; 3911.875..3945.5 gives 1.24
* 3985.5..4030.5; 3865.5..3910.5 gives 1.25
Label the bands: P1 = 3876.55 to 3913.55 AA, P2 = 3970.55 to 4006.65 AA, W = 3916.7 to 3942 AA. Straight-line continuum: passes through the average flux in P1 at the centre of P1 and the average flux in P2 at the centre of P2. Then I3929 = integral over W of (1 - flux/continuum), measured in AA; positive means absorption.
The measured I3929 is 1.8 AA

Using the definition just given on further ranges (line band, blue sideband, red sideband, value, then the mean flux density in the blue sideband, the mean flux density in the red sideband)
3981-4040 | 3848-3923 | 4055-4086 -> -2.97 AA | 64.1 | 69.9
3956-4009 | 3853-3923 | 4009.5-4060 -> 6.28 AA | 63.8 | 72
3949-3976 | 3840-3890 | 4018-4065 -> 6.06 AA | 63.3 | 72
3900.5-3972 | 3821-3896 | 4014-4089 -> 4.74 AA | 59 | 70.9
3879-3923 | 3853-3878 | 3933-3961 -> 3.03 AA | 68.9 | 61.5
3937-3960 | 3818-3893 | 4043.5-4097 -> -1.12 AA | 59.3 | 69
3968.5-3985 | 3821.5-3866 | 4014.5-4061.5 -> 3.87 AA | 59.2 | 72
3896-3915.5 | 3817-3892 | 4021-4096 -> -1.28 AA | 59.5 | 70.3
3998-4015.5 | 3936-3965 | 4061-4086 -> -1.55 AA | 64.2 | 69.5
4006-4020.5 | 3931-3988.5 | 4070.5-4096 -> -2.70 AA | 55.9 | 67.2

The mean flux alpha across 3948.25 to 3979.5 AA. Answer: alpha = 53.9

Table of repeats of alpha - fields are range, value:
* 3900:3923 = 68.3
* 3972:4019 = 68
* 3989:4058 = 72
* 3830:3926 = 61.4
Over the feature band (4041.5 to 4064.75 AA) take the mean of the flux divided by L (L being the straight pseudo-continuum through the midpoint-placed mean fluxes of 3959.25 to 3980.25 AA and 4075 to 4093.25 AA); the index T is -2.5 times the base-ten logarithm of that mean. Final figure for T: -0.16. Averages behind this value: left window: 47.3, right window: 67.4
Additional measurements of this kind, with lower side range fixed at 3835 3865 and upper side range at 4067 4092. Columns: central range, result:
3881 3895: 0.29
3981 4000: -0.06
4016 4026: -0.07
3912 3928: -0.08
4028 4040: -0.08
